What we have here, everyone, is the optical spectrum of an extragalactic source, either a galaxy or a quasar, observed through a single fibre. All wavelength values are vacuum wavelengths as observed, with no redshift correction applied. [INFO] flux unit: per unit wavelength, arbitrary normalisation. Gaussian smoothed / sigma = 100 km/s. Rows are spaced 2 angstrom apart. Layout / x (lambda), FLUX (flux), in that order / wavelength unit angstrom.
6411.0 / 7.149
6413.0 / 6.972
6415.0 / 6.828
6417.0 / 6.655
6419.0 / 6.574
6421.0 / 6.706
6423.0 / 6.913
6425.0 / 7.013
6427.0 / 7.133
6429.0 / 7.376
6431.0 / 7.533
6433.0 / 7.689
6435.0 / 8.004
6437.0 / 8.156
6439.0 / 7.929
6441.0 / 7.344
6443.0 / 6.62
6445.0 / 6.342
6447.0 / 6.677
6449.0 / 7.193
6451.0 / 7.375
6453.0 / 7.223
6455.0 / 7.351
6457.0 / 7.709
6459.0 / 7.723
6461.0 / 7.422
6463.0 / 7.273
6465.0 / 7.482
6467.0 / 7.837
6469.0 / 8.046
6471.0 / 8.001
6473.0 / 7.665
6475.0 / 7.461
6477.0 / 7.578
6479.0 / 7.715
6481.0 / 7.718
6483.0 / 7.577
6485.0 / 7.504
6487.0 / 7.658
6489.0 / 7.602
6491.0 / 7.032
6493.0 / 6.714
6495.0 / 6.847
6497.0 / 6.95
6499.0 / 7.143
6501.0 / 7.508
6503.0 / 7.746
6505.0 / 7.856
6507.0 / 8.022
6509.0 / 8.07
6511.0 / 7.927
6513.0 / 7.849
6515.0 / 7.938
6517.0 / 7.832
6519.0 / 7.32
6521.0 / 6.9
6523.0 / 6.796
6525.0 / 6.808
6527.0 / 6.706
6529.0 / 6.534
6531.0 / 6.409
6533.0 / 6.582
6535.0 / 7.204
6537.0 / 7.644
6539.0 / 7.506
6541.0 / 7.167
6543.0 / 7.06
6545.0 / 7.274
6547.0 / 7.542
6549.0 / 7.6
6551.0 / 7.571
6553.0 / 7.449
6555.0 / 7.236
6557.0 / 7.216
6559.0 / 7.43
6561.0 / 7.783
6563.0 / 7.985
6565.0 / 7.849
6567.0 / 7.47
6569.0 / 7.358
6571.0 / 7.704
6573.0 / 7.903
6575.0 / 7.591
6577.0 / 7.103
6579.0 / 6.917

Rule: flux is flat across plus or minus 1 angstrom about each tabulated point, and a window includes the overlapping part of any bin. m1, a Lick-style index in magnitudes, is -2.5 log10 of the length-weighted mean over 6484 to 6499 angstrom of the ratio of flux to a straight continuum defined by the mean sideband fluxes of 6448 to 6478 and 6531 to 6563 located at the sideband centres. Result 0.04 mag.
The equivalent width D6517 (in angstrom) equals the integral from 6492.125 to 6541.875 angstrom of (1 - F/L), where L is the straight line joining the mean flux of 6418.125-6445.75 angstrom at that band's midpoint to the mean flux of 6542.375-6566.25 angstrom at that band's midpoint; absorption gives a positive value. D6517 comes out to 1.0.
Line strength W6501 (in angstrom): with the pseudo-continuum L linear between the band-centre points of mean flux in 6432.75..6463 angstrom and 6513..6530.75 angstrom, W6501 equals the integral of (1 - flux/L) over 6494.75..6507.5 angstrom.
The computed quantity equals -0.5 angstrom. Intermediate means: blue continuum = 7.37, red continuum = 7.12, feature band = 7.45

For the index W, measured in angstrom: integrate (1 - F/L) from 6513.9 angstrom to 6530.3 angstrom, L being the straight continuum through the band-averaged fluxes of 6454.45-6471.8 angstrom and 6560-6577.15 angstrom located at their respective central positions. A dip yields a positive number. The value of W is 1.2 angstrom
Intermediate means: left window 7.65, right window 7.66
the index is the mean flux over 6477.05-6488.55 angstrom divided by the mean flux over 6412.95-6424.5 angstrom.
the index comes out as 1.1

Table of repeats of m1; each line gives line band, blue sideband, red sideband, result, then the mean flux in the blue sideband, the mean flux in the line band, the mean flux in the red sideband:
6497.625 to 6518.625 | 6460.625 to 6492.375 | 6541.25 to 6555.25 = -0.037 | 7.59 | 7.76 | 7.39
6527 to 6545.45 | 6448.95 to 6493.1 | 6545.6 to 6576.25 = 0.081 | 7.54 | 7.02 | 7.57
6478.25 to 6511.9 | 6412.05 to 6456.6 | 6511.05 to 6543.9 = -0.050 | 7.17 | 7.5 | 7.16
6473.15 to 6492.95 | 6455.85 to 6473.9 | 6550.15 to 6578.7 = 0.021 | 7.68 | 7.5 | 7.53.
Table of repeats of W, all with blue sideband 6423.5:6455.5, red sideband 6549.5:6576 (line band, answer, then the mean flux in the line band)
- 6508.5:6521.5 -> -0.41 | 7.71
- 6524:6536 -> 1.28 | 6.71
